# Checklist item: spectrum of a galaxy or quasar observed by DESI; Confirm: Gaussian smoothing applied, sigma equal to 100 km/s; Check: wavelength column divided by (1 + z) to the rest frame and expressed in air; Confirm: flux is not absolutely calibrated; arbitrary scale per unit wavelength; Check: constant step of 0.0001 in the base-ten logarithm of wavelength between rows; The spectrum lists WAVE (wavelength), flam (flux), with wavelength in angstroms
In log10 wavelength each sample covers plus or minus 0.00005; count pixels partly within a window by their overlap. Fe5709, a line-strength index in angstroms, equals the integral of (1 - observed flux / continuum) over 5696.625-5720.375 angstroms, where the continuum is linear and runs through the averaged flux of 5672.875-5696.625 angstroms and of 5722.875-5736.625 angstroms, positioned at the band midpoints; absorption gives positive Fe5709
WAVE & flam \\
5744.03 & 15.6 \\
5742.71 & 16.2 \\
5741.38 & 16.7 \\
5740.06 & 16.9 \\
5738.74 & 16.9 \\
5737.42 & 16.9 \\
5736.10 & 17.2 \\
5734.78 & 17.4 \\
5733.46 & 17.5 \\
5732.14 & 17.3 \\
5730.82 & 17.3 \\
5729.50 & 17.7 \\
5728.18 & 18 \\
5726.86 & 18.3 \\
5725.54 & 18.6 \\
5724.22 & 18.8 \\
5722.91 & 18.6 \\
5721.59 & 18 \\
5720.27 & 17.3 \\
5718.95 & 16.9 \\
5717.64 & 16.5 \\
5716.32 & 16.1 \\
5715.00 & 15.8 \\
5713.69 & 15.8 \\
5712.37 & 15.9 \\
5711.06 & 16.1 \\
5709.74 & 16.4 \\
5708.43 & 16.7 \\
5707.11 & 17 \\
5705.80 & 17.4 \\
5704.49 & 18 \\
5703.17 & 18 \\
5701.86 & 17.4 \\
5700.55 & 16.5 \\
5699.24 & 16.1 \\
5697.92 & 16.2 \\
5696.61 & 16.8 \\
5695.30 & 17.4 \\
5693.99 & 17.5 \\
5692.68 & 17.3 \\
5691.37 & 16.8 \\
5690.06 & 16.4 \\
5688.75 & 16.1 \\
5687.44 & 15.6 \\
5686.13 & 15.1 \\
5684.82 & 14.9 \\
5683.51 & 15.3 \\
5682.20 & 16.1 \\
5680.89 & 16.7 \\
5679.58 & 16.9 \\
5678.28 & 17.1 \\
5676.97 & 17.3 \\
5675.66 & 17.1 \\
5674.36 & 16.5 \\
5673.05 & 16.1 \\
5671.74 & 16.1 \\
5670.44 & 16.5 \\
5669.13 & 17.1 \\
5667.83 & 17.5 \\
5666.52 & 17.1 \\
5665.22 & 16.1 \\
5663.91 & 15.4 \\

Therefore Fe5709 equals 0.7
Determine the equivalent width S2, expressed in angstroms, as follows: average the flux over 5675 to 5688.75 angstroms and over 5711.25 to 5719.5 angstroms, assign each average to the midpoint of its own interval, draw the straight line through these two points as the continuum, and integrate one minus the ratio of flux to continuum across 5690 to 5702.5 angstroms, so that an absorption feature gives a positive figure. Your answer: -0.5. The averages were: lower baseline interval 16.2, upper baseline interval 16.2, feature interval 16.9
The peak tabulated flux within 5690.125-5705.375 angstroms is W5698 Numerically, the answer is 18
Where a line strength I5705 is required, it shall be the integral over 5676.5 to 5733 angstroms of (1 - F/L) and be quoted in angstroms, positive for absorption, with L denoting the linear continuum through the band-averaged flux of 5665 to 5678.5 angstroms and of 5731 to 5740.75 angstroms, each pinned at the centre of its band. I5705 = 0.3 angstroms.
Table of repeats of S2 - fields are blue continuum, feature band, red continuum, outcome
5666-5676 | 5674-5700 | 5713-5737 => 0.72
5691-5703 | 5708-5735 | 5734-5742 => -0.32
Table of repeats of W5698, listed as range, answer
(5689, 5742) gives 18.8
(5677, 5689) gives 17.1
